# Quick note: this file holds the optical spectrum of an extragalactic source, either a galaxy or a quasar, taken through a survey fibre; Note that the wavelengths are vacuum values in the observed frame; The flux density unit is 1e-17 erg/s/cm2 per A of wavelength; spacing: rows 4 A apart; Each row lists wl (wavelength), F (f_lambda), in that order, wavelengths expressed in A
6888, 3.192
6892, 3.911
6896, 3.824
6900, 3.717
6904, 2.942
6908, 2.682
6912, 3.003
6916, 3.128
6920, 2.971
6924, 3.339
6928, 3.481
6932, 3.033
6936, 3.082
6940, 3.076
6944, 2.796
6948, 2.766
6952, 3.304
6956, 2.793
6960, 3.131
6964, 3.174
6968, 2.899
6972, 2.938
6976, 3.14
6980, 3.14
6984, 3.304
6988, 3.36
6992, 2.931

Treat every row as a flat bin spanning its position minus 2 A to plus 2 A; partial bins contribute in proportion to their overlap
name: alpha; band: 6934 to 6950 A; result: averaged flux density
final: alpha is 2.93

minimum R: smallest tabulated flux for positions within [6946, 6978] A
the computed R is 2.766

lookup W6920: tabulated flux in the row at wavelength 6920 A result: 2.971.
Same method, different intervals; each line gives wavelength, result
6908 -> 2.682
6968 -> 2.899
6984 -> 3.304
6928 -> 3.481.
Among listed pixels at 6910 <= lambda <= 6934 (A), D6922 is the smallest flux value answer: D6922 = 2.971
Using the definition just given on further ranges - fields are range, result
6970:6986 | 2.938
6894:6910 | 2.682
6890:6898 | 3.824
